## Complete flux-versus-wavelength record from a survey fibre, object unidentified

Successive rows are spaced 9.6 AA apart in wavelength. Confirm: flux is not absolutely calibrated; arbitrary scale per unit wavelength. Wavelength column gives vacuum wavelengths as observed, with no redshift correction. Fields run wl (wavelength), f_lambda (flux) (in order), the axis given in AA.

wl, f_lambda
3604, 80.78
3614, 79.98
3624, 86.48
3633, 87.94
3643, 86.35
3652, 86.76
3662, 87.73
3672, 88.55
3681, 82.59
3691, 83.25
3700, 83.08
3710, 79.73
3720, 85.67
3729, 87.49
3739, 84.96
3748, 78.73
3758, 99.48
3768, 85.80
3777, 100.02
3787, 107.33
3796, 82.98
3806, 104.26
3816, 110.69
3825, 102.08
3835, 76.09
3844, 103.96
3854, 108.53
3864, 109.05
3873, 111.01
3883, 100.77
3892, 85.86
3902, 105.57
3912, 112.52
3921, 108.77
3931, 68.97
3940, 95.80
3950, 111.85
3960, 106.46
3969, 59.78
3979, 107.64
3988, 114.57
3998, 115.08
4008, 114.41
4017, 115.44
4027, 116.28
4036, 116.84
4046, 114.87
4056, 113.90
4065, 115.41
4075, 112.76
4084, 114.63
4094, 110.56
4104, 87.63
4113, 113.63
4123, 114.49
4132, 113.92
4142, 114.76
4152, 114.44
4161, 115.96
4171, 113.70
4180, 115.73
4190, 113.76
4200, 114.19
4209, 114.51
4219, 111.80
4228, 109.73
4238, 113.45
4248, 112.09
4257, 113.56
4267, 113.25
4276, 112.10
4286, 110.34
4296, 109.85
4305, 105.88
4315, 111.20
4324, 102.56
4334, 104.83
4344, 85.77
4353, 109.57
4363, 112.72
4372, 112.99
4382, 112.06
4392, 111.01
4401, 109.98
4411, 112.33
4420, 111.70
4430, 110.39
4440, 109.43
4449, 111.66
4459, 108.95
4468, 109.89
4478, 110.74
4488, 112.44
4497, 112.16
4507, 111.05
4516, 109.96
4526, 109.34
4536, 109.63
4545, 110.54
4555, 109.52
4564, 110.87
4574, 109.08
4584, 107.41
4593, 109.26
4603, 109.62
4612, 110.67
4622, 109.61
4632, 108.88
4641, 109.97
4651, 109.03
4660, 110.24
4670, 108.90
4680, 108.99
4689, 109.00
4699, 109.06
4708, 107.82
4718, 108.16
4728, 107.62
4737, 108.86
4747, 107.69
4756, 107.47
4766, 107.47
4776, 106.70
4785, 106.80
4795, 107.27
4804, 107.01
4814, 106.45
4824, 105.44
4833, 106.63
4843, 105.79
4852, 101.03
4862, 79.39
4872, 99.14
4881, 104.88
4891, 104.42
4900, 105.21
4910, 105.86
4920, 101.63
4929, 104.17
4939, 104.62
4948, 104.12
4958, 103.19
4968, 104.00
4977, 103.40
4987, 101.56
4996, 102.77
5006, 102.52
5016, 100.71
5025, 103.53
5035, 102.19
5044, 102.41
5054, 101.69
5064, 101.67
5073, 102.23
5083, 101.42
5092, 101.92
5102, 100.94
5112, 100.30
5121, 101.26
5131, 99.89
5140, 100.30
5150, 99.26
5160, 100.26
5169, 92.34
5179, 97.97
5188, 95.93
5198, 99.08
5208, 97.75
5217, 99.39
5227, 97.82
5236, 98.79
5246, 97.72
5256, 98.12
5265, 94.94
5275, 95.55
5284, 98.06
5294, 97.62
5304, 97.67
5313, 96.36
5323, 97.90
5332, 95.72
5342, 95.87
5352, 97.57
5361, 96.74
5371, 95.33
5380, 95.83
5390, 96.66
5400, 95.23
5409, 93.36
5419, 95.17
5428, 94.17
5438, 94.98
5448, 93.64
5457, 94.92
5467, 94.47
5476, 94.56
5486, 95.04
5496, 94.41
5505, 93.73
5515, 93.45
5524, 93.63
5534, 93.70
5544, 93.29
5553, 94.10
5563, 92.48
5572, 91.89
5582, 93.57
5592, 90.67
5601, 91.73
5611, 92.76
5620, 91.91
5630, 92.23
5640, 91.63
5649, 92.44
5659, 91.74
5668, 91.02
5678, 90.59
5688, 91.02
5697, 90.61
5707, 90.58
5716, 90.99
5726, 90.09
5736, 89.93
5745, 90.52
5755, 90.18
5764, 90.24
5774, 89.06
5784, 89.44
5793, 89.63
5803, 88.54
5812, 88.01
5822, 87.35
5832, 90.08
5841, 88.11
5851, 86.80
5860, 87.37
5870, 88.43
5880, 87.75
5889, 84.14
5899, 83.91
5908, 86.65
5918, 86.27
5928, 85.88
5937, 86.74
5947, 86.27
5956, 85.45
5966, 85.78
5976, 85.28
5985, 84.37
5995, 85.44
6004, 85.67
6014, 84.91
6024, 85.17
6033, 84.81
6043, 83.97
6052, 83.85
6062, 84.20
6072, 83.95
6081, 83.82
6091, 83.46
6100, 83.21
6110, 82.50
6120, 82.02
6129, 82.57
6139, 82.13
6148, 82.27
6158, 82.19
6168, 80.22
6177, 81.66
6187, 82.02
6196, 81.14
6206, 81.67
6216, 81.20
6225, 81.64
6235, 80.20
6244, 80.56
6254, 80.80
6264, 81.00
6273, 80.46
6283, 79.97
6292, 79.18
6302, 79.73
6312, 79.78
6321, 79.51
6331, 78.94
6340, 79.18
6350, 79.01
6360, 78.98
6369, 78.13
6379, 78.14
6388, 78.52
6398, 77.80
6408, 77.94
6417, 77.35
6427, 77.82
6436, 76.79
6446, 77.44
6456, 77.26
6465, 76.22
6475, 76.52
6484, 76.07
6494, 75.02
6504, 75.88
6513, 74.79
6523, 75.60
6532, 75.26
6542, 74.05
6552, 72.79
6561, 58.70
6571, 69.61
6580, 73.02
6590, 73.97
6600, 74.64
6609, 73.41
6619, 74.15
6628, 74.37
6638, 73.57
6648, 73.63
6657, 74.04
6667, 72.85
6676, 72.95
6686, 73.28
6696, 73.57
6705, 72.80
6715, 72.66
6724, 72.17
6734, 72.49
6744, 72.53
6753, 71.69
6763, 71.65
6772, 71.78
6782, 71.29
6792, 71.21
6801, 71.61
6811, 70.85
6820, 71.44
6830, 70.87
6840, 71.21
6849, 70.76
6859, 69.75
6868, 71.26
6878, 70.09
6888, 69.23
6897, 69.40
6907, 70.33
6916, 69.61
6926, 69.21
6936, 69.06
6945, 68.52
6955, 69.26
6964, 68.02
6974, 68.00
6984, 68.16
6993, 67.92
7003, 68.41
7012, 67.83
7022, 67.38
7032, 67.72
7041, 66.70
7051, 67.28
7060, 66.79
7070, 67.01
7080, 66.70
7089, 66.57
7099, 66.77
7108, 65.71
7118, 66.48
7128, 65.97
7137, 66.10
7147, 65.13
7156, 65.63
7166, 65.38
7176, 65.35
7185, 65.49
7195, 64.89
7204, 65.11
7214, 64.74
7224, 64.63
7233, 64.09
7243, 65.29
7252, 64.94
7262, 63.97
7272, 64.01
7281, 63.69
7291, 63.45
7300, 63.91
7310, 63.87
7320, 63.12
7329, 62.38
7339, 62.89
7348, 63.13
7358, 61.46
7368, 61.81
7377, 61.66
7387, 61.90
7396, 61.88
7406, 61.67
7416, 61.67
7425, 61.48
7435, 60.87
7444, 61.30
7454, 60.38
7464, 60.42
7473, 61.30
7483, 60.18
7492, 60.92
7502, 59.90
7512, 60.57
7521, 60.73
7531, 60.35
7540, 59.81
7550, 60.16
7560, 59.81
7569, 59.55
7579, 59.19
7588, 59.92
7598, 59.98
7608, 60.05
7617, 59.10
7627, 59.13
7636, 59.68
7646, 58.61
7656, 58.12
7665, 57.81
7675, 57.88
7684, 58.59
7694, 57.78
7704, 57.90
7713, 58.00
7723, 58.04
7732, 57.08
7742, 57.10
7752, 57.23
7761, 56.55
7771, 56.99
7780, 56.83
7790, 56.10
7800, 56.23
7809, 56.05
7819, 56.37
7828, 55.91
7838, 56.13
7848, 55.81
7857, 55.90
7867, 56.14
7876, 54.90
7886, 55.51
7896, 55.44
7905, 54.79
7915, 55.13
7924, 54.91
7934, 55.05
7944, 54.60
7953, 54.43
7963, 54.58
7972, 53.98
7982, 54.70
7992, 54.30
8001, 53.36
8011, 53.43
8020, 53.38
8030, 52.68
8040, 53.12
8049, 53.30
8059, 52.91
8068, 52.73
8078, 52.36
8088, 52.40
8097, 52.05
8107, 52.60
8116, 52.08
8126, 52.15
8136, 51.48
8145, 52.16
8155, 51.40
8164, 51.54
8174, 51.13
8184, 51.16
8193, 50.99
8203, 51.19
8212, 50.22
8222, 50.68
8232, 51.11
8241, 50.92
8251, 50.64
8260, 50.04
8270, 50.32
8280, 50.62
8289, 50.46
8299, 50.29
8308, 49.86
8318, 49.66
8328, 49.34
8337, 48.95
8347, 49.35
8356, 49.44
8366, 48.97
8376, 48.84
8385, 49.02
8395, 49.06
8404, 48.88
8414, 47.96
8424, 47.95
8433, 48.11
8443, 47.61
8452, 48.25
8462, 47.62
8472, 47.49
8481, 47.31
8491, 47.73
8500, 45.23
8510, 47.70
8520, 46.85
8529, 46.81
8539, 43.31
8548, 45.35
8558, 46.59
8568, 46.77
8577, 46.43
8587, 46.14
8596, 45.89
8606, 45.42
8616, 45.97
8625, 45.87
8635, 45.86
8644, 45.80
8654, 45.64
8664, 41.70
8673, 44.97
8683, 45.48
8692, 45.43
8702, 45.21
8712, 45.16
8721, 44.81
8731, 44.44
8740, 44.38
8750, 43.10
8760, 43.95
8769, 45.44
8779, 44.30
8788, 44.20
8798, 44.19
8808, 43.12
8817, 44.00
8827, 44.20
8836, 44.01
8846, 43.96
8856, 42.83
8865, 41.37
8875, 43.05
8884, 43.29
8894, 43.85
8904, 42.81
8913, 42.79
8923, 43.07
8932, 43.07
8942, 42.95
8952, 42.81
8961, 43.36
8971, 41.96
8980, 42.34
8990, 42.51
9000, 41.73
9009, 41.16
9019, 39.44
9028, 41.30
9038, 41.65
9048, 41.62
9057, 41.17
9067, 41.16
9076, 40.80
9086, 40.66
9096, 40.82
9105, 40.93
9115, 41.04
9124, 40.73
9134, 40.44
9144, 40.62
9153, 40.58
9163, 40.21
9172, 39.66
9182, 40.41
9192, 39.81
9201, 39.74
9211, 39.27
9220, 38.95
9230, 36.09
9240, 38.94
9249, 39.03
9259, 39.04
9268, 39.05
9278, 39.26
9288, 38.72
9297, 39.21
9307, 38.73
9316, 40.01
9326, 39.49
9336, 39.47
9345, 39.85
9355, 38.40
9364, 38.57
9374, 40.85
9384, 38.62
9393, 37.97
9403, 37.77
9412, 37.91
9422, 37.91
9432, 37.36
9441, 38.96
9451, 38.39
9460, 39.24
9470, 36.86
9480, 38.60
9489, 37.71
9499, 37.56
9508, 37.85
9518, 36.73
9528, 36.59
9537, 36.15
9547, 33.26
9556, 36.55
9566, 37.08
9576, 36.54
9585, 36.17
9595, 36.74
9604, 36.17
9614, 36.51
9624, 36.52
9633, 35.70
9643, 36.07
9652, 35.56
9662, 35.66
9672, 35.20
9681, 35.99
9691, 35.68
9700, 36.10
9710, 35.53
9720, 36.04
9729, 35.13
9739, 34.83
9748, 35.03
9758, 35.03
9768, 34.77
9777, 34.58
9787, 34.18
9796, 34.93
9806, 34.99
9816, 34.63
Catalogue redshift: 0.000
